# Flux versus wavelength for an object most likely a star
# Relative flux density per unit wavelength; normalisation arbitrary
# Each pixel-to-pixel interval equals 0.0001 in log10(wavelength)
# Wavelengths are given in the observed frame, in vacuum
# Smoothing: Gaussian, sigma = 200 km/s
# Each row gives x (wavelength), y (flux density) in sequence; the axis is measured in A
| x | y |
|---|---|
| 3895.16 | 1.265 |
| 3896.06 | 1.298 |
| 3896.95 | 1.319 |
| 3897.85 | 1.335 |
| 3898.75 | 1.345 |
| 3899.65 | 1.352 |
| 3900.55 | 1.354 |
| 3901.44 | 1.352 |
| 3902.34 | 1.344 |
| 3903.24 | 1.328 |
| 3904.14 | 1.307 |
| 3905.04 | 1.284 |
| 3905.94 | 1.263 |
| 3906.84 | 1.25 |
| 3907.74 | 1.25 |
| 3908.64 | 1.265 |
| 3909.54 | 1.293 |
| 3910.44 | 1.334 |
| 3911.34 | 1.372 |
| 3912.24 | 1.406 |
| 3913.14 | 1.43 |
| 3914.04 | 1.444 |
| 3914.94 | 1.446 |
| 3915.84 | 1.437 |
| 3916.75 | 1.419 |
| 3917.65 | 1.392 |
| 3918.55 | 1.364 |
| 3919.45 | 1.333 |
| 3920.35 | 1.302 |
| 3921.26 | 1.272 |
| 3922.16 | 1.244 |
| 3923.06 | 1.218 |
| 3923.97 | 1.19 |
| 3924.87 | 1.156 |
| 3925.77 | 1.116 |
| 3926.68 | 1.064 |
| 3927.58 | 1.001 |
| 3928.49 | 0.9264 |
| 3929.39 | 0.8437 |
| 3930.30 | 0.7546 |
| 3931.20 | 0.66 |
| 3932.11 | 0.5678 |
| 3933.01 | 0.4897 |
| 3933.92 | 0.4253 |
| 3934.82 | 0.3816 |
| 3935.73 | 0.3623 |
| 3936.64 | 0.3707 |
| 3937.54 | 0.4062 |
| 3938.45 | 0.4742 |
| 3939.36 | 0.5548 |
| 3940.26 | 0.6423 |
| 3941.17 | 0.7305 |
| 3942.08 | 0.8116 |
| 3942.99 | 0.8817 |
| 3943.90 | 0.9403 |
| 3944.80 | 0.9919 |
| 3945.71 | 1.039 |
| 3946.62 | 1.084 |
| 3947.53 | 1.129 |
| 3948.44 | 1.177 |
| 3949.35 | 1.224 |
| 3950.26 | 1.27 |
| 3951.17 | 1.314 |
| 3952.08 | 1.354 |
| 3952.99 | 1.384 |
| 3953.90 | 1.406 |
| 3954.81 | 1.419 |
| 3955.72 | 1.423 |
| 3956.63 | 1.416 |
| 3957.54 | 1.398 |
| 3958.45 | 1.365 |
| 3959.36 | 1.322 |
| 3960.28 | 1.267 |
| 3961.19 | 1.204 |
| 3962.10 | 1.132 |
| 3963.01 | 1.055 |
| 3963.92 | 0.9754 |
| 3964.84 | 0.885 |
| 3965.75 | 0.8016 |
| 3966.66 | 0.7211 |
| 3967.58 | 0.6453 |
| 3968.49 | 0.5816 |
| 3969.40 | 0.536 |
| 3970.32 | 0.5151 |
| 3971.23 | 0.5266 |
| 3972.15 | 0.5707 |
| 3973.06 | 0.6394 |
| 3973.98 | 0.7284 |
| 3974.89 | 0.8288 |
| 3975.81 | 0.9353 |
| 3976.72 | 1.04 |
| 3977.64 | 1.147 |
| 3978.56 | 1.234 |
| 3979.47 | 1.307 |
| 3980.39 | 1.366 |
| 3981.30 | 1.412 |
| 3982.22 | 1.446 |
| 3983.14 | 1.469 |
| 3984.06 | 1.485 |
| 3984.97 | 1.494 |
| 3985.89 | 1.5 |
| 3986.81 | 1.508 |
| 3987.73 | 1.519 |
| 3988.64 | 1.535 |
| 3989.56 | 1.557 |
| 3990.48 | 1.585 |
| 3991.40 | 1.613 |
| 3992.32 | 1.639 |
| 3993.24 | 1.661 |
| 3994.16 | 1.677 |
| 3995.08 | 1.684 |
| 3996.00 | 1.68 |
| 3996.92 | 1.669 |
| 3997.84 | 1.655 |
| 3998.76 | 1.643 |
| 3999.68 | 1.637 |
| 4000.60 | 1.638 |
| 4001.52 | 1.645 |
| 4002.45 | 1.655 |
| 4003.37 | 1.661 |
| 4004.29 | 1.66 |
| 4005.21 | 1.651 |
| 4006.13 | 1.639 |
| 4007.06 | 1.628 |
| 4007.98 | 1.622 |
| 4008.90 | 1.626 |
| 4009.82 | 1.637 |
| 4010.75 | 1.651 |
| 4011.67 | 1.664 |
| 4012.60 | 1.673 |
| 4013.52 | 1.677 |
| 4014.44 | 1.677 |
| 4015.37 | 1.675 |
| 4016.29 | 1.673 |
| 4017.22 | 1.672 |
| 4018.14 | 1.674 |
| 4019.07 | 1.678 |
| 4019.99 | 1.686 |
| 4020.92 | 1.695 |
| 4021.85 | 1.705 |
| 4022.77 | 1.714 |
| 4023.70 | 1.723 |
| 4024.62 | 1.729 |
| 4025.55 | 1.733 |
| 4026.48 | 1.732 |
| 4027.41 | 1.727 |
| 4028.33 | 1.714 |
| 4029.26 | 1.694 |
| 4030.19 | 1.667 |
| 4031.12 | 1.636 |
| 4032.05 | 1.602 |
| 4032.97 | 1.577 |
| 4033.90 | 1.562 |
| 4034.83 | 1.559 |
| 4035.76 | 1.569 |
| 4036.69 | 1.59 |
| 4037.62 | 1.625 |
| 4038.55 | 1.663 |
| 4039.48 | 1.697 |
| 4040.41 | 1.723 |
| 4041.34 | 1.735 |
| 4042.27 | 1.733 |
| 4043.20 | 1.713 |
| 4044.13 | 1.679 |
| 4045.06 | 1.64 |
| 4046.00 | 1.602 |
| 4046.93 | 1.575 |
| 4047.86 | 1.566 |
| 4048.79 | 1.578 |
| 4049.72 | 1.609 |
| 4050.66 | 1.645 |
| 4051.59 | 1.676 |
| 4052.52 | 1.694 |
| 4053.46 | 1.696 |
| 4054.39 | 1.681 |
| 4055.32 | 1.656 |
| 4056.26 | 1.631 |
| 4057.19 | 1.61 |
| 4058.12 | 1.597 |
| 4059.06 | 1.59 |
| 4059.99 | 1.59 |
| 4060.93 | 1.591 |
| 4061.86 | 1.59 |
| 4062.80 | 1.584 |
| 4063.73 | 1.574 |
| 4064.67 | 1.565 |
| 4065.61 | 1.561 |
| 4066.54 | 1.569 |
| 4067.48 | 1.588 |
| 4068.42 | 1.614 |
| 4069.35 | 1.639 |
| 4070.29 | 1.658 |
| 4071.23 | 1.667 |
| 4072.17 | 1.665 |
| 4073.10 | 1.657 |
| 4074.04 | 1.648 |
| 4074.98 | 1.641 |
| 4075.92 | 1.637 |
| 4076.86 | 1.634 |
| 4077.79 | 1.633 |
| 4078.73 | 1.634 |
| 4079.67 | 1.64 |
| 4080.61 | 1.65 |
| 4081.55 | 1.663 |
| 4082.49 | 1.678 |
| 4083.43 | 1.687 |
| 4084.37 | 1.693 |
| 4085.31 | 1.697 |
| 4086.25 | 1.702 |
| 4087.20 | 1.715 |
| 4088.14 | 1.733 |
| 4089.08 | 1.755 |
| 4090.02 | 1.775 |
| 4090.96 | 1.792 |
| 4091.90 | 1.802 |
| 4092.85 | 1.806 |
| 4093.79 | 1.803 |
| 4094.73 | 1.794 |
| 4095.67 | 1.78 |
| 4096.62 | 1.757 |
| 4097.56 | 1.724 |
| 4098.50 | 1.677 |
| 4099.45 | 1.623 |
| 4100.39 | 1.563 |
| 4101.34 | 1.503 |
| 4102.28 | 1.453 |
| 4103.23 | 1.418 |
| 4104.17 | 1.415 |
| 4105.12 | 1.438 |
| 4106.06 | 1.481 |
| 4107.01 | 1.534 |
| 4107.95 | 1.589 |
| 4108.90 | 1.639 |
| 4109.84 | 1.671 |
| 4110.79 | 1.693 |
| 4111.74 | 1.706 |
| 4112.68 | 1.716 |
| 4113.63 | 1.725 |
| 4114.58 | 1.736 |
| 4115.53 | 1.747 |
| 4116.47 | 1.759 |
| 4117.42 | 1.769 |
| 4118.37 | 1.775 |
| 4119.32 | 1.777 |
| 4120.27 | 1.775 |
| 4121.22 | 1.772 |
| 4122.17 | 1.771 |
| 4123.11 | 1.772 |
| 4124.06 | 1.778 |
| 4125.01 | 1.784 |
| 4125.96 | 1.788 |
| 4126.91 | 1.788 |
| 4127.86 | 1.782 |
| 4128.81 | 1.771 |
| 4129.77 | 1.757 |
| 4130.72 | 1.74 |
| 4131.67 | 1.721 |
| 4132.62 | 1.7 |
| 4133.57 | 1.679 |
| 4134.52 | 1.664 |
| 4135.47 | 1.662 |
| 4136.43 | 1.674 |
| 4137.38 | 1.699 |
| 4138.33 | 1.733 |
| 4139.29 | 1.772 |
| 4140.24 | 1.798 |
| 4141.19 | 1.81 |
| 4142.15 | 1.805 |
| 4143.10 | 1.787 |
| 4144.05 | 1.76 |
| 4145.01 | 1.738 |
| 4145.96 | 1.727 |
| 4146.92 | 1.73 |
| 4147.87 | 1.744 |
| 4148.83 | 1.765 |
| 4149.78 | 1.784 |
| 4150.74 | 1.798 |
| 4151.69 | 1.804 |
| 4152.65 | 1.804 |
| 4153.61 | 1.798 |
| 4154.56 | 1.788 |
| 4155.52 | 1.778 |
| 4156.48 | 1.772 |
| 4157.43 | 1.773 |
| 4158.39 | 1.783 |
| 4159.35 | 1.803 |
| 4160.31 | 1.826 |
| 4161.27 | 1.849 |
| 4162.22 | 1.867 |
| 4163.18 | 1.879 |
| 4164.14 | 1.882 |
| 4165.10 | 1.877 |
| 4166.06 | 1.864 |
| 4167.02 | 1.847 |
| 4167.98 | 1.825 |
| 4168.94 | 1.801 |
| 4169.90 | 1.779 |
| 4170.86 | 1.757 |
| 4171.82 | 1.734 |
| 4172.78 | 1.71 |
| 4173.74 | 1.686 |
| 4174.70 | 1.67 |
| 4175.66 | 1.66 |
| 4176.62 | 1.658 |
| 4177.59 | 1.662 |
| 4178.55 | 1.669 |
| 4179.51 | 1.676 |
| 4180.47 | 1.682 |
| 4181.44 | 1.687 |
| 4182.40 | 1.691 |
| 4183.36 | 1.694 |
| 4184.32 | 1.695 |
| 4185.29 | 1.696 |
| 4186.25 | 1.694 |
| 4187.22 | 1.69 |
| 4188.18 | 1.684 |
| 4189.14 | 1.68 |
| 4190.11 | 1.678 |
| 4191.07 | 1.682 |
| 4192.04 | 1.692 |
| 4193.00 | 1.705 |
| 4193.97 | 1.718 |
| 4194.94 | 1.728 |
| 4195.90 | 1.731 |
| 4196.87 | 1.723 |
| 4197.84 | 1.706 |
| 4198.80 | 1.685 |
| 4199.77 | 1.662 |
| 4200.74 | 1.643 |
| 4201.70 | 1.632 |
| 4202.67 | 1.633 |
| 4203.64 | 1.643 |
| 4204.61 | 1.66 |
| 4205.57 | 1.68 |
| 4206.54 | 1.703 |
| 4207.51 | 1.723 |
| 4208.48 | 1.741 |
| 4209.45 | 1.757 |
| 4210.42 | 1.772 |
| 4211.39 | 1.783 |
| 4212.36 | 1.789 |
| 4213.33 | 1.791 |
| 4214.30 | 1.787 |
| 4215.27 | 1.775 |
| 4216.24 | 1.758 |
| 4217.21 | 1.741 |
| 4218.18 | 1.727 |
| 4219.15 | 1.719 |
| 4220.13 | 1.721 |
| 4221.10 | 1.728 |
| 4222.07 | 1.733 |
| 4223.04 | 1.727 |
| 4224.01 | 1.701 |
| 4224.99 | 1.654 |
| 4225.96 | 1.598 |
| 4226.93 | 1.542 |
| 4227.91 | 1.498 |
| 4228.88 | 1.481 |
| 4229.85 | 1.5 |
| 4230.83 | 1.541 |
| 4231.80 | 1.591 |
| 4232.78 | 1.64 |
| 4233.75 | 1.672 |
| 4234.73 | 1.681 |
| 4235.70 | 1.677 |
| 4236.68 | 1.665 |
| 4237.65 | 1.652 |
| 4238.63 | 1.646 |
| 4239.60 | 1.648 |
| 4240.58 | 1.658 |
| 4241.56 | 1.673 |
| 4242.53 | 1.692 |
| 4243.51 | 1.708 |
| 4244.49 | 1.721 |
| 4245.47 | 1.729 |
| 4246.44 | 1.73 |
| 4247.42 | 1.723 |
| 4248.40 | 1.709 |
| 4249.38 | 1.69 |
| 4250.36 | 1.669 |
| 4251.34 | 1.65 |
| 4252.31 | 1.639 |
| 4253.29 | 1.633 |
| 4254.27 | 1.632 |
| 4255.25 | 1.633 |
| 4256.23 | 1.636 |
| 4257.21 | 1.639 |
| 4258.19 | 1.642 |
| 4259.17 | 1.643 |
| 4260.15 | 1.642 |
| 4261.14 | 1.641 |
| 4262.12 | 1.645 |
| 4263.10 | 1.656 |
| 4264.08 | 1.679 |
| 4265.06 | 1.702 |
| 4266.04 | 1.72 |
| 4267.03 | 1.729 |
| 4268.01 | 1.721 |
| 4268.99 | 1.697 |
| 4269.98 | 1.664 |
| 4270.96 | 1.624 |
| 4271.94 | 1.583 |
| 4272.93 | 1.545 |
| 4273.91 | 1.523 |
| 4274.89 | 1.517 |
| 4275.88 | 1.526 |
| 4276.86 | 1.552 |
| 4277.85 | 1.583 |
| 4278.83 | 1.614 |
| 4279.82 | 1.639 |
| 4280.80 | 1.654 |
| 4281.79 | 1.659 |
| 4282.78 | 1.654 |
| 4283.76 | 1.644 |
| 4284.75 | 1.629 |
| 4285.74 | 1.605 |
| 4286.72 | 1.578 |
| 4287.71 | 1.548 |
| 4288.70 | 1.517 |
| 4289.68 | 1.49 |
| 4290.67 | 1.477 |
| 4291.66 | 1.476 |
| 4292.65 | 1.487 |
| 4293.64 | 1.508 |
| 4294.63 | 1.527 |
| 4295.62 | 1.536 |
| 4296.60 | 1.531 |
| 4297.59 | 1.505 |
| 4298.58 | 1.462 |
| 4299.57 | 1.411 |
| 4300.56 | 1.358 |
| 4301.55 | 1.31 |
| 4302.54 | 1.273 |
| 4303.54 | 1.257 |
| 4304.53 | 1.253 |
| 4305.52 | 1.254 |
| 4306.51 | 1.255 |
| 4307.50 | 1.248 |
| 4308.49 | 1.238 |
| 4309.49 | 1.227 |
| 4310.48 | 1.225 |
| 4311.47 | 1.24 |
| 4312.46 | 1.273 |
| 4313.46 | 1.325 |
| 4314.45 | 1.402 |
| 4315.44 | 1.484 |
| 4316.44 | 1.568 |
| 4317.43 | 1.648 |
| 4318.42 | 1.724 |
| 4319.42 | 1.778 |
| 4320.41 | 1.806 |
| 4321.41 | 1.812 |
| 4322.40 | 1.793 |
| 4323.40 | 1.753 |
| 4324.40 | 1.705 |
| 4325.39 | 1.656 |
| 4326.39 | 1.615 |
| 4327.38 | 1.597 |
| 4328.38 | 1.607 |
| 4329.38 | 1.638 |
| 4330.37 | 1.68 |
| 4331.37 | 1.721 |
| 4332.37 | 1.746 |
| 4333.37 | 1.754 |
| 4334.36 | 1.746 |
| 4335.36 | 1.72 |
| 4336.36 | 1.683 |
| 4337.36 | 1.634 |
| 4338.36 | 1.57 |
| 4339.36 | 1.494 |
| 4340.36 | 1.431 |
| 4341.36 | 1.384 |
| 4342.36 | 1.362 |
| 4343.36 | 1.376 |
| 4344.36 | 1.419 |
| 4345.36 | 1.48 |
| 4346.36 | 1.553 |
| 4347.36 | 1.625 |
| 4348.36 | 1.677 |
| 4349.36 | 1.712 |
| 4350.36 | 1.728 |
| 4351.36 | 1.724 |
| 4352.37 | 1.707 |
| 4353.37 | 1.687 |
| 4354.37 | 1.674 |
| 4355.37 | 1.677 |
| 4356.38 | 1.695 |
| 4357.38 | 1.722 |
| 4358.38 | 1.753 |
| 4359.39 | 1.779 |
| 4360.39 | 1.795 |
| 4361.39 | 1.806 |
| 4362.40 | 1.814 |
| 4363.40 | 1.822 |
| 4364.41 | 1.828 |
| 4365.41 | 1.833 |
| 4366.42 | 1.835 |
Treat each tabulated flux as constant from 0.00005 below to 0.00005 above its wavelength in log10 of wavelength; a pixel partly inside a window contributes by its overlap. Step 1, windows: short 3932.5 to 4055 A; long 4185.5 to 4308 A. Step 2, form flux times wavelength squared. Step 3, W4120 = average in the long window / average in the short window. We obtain 1.3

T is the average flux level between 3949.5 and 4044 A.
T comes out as 1.44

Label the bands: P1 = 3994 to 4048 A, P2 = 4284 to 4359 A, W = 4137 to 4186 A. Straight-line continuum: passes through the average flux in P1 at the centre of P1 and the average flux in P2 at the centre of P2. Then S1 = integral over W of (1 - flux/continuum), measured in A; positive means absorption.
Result -4.7 A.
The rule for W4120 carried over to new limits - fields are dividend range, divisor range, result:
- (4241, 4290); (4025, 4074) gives 1.11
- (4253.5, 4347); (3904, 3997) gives 1.63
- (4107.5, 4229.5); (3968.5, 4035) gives 1.26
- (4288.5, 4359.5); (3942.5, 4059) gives 1.25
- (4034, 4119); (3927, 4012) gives 1.48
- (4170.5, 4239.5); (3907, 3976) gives 1.89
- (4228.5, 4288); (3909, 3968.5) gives 1.82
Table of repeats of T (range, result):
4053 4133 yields 1.67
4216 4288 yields 1.65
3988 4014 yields 1.64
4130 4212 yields 1.74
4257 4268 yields 1.67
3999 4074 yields 1.65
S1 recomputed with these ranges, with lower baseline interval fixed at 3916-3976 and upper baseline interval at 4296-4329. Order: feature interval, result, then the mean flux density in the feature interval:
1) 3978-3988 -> -4.0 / 1.43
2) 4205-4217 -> -3.8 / 1.75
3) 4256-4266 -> -1.8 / 1.66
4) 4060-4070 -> -4.1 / 1.59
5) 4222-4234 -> -2.2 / 1.6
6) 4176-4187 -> -3.3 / 1.68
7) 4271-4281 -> -1.1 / 1.57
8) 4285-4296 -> -0.6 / 1.52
